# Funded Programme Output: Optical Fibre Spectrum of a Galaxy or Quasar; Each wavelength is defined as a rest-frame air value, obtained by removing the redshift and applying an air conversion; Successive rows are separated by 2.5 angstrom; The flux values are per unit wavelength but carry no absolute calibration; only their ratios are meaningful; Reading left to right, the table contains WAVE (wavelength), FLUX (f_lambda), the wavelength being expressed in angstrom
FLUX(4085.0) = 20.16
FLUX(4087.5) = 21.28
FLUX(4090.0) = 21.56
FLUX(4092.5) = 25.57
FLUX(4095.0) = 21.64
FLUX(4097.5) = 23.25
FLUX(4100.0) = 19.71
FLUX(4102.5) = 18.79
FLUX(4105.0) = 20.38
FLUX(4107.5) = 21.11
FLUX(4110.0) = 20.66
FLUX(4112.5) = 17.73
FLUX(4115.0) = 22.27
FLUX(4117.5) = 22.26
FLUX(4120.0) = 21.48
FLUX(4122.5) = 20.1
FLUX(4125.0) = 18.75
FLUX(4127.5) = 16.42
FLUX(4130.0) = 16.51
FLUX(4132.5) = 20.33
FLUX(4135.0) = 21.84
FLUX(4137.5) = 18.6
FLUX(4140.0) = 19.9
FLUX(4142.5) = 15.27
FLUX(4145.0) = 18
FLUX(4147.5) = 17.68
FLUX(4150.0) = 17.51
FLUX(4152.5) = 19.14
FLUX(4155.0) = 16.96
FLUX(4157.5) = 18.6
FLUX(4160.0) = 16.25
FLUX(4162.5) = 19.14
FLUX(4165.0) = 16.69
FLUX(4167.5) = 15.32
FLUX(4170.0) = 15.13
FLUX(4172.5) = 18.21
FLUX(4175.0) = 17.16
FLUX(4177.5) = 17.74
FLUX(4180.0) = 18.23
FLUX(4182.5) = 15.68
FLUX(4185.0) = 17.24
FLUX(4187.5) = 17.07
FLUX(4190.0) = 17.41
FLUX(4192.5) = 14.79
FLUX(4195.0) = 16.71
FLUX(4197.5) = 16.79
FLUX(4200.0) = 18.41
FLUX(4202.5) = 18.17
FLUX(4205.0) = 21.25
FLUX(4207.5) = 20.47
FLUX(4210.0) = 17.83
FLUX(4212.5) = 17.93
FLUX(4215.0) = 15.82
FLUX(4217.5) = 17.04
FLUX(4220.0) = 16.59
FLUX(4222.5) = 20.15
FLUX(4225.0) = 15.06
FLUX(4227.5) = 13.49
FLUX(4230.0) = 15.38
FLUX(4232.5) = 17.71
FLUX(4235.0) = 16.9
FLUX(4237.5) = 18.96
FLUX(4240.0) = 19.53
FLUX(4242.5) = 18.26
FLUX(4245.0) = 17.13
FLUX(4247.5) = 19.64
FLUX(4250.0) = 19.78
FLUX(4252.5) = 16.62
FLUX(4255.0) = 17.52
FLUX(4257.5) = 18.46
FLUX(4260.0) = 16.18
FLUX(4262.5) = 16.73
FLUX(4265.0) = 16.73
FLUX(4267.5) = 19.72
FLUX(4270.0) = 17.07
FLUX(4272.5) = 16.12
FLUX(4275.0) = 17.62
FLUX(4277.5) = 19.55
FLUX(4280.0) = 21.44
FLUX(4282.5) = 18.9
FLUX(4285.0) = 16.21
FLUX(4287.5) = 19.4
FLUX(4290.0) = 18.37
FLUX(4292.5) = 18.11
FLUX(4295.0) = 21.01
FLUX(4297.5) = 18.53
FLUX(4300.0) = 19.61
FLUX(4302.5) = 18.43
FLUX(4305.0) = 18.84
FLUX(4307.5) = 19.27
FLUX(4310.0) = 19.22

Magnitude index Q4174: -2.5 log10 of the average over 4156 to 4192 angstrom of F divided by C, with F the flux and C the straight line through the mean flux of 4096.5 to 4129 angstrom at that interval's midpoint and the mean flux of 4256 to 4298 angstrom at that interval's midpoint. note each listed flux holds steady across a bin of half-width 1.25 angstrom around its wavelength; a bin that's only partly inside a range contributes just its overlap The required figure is 0.141 mag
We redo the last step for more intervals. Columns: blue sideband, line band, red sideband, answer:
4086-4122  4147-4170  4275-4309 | 0.19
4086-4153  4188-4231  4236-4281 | 0.09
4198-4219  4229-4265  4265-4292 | 0.03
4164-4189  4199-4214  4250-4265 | -0.12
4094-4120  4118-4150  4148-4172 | 0.01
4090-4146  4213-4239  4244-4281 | 0.11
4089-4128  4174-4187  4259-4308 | 0.15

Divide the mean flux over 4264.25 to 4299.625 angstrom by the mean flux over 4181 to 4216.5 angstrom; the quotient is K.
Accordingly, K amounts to 1.06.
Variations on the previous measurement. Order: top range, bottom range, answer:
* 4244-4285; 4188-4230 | 1.04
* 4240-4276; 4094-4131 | 0.88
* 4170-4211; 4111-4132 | 0.90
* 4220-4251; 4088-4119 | 0.83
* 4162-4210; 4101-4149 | 0.90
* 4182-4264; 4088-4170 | 0.91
